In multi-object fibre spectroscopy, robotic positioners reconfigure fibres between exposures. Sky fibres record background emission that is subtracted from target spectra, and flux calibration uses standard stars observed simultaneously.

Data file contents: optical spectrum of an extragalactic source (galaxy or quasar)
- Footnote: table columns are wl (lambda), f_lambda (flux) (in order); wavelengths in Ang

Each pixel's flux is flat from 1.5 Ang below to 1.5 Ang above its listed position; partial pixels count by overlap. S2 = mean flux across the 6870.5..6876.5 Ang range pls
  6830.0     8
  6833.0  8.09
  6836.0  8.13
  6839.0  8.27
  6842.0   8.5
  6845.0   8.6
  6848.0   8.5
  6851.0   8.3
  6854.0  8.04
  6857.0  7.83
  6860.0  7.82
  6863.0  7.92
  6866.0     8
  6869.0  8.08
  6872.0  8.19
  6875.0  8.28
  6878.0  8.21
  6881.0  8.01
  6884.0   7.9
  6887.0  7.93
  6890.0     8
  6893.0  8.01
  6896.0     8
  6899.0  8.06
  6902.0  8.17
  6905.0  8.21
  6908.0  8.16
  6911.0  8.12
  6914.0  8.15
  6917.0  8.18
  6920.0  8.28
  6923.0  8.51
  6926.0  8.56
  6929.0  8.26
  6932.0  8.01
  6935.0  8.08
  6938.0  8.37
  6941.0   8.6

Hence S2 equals 8.23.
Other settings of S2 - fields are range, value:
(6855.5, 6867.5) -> 7.89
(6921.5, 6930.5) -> 8.44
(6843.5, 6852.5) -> 8.47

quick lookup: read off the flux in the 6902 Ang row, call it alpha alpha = 8.17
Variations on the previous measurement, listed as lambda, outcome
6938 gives 8.37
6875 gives 8.28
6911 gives 8.12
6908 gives 8.16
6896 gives 8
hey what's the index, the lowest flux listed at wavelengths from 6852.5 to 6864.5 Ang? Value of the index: 7.82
